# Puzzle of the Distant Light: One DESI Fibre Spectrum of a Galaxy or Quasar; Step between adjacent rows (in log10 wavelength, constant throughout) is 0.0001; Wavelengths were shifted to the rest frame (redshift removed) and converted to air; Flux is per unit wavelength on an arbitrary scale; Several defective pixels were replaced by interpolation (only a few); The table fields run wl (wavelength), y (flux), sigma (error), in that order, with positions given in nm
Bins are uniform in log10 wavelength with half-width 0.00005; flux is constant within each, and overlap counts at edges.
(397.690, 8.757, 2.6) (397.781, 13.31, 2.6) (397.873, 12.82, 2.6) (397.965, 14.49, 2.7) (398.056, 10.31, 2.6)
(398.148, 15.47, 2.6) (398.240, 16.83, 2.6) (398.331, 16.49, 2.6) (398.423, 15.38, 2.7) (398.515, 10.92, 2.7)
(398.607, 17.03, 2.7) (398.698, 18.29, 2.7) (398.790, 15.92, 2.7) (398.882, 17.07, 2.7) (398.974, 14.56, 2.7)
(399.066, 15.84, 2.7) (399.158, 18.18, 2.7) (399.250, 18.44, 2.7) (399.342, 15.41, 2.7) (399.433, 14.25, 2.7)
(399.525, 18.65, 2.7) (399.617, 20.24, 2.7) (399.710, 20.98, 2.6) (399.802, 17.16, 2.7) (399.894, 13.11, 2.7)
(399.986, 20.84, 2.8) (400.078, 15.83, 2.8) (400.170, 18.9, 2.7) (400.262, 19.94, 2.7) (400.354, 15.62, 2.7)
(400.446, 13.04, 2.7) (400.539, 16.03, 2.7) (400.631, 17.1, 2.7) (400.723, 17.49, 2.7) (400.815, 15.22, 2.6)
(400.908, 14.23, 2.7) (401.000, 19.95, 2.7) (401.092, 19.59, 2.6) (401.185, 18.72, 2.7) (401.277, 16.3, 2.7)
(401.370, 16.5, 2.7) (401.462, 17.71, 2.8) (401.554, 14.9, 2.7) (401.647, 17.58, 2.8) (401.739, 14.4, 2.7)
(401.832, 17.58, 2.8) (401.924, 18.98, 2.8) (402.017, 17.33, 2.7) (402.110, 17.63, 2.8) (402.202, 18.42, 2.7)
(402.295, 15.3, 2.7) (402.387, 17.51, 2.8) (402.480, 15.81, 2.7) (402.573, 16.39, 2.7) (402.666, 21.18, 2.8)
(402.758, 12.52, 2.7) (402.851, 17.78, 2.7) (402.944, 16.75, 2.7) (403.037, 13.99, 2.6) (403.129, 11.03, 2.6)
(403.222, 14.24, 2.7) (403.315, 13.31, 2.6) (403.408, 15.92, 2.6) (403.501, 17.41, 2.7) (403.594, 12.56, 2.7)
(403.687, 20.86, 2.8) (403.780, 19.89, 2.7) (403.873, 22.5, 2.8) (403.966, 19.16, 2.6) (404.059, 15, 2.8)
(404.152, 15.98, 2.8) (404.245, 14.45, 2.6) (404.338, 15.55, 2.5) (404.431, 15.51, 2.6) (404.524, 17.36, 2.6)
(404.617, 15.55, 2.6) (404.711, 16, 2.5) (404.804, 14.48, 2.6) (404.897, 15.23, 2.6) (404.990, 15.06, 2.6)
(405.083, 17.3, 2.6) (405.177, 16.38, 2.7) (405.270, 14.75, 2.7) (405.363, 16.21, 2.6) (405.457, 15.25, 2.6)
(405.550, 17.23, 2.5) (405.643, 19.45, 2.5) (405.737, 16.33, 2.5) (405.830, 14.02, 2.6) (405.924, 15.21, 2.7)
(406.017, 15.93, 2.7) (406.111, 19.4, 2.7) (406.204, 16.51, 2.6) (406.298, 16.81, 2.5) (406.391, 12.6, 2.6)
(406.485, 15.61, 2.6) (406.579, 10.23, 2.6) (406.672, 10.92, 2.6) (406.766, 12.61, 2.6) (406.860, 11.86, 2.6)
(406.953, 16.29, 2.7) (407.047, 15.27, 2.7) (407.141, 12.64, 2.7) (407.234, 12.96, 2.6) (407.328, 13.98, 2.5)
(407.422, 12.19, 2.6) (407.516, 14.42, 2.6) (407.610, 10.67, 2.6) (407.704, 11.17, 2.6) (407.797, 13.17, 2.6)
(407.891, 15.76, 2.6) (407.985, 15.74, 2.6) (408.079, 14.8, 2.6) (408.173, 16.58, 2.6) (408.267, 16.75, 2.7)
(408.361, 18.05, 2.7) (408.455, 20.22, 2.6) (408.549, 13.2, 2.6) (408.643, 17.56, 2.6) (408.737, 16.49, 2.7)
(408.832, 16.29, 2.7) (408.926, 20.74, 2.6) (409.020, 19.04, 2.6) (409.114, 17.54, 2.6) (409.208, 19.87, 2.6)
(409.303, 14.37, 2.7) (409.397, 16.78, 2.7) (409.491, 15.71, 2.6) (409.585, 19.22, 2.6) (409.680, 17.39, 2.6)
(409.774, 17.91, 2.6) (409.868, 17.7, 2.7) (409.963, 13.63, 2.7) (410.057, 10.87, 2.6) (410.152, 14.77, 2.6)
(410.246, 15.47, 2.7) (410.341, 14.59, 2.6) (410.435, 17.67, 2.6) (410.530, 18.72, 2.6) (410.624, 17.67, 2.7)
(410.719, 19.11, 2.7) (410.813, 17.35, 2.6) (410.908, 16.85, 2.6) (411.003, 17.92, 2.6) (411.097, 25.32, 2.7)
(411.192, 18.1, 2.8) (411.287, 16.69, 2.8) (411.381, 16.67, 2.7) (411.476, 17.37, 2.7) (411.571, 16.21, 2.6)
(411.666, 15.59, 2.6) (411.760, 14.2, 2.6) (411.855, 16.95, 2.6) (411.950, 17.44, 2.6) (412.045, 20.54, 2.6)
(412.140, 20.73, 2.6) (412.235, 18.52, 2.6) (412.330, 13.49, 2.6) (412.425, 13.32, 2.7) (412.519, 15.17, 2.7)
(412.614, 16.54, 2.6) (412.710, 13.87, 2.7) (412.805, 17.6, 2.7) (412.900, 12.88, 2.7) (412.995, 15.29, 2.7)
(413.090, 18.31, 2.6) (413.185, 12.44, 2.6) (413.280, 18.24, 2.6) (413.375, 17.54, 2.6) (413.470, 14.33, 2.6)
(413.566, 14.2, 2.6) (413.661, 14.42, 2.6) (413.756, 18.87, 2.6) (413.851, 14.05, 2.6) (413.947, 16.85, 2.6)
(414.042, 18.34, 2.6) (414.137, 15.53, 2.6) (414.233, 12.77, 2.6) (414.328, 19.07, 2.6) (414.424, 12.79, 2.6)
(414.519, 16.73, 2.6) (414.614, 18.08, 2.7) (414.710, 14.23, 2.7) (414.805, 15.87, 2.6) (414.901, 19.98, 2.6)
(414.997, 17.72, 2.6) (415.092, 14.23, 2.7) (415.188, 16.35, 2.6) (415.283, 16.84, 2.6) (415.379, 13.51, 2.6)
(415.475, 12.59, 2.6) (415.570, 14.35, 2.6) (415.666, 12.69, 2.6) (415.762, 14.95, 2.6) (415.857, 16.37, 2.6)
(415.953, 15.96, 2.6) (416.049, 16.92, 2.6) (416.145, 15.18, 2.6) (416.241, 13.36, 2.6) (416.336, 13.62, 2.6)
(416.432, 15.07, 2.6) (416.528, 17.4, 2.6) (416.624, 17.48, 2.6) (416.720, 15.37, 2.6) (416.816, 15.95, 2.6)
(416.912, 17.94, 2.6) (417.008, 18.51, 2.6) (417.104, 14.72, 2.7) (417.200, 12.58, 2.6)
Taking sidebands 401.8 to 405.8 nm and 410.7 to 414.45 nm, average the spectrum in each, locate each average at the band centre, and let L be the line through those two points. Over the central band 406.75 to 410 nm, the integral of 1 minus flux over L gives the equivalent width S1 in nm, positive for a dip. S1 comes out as 0.15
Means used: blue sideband 16.4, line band 15.7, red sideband 16.5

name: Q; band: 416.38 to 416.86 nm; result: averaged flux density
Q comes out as 16.2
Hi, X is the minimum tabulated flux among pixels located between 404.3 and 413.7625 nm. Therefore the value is 10.23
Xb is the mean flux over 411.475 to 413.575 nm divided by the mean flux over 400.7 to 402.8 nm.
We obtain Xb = 0.95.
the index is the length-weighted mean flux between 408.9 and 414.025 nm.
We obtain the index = 16.7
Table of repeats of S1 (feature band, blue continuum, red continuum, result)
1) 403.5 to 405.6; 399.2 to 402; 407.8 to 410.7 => 0.06 nm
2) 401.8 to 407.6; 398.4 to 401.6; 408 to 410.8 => 0.39 nm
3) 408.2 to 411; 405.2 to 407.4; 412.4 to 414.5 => -0.32 nm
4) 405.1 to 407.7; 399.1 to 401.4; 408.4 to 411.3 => 0.40 nm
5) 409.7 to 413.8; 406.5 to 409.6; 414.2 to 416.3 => -0.32 nm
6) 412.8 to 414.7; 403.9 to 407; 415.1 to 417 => -0.05 nm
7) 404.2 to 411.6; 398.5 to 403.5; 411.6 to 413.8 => 0.17 nm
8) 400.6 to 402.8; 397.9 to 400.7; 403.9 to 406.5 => -0.10 nm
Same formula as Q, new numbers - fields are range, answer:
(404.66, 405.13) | 15.6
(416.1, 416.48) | 14.3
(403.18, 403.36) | 13.8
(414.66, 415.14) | 16.4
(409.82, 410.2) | 14.3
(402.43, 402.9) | 16.7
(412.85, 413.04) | 14.1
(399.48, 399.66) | 19.4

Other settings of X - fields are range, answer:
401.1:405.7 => 11.03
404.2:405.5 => 14.45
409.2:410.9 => 10.87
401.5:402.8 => 12.52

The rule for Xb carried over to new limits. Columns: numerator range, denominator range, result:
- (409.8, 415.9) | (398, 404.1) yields 0.97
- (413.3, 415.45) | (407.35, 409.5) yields 1.00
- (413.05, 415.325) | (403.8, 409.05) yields 1.04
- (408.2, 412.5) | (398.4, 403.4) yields 1.03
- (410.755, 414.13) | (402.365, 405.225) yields 1.03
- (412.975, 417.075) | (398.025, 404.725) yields 0.95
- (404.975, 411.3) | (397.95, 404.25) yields 0.96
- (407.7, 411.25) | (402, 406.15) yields 1.04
